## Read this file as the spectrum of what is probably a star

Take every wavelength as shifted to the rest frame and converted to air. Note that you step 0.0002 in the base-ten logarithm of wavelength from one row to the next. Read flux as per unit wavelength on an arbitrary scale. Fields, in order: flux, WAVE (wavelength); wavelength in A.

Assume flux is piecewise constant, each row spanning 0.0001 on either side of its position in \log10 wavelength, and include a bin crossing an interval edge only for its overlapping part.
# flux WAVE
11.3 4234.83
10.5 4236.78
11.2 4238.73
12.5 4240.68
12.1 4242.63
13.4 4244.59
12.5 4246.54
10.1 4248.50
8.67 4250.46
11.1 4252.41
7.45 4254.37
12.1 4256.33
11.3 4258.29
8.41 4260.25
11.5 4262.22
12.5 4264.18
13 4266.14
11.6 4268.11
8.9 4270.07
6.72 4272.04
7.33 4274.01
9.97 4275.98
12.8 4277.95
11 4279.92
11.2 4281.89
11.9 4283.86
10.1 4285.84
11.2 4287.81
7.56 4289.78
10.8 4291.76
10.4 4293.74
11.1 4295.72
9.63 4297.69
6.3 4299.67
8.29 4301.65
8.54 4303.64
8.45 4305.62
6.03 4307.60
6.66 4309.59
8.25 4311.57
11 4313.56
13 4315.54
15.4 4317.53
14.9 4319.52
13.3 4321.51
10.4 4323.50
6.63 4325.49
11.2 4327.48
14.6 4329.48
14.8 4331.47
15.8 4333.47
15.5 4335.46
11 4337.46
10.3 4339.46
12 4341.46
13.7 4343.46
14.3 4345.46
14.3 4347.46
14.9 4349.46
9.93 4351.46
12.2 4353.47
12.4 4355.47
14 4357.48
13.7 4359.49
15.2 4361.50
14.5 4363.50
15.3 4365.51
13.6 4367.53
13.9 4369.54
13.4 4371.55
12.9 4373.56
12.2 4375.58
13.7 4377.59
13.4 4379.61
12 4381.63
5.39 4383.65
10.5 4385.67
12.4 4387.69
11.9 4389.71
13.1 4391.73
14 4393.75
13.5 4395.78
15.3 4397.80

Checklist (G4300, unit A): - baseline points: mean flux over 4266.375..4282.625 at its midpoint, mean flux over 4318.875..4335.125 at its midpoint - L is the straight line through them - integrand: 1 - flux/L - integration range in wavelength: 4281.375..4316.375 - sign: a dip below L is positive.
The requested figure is 5.7 A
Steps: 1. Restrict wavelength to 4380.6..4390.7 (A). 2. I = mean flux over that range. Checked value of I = 10.4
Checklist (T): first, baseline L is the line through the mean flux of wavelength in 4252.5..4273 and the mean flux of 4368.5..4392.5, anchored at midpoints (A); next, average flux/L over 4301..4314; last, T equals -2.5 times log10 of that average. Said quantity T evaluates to 0.342 mag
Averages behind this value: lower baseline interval 10.4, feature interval 8.05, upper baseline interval 12.1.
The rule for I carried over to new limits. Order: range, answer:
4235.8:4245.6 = 12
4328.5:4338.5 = 14.3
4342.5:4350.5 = 14.3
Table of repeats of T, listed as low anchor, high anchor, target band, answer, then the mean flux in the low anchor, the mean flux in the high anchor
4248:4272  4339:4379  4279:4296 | 0.07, 10.4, 13.4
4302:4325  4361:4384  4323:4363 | -0.10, 10.4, 13.1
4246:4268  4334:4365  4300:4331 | 0.19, 10.8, 13.3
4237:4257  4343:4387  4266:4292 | 0.14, 11.1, 13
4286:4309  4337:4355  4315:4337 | -0.19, 8.94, 12.6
